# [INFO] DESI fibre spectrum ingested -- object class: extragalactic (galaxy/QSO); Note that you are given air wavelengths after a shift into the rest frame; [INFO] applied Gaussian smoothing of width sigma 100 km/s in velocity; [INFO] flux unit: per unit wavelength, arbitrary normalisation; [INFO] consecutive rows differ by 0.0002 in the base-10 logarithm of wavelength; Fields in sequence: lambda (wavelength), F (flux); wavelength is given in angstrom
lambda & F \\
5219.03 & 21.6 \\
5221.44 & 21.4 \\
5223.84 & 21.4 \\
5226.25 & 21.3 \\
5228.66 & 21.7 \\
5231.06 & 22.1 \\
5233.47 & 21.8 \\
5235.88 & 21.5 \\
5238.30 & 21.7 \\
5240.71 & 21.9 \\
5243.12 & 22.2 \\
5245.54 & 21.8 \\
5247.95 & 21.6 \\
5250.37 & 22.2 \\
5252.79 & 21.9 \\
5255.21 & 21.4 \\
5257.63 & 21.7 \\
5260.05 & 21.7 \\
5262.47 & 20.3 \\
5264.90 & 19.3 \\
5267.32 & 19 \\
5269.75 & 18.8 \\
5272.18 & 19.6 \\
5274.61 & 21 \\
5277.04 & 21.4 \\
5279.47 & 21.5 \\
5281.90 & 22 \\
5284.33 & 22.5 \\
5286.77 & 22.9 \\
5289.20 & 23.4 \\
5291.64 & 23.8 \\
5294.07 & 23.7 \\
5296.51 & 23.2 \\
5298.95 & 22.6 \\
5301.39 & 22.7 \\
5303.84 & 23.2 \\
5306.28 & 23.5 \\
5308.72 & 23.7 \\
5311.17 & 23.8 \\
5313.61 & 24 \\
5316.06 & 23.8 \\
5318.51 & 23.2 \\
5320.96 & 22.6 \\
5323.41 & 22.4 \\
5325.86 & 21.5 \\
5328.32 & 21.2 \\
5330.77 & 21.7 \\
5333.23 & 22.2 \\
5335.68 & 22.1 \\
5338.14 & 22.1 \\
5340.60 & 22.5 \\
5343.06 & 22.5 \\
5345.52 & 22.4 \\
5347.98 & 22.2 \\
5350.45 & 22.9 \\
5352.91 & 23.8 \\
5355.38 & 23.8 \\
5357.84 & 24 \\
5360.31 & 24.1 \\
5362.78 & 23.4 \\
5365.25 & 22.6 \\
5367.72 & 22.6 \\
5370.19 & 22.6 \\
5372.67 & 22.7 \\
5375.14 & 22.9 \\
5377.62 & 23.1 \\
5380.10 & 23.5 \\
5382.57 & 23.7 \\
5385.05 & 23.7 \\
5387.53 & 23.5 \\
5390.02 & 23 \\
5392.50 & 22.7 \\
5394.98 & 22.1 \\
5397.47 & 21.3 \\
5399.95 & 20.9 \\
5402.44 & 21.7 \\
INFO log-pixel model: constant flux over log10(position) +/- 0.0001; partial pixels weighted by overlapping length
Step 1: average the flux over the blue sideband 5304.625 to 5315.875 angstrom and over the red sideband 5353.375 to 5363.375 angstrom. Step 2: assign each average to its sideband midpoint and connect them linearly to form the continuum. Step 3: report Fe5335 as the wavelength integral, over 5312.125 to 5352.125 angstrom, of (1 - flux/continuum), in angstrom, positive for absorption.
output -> 2.2 angstrom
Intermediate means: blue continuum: 23.7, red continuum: 23.8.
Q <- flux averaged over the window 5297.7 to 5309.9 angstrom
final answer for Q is 23.1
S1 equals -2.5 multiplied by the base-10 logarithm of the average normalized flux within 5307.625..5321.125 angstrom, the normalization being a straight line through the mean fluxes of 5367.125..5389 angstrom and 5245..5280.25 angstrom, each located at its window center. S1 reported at -0.08 mag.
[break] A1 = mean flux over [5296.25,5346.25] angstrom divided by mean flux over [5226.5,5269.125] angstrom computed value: 1.1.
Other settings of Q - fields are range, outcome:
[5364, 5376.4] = 22.7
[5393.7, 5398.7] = 21.7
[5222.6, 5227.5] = 21.3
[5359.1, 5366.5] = 23.4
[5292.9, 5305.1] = 23.1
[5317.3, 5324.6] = 22.7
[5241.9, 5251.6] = 22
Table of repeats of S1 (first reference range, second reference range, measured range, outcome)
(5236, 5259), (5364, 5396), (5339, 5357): -0.01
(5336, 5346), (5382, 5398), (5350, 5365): -0.05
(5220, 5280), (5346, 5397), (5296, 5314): -0.06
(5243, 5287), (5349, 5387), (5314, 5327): -0.02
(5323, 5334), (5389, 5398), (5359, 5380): -0.04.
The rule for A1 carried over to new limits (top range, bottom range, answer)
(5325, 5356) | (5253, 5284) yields 1.08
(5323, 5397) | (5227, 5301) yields 1.05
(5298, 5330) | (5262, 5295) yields 1.07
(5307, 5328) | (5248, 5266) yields 1.08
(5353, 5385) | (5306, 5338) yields 1.03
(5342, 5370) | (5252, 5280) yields 1.12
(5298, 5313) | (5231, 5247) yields 1.07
